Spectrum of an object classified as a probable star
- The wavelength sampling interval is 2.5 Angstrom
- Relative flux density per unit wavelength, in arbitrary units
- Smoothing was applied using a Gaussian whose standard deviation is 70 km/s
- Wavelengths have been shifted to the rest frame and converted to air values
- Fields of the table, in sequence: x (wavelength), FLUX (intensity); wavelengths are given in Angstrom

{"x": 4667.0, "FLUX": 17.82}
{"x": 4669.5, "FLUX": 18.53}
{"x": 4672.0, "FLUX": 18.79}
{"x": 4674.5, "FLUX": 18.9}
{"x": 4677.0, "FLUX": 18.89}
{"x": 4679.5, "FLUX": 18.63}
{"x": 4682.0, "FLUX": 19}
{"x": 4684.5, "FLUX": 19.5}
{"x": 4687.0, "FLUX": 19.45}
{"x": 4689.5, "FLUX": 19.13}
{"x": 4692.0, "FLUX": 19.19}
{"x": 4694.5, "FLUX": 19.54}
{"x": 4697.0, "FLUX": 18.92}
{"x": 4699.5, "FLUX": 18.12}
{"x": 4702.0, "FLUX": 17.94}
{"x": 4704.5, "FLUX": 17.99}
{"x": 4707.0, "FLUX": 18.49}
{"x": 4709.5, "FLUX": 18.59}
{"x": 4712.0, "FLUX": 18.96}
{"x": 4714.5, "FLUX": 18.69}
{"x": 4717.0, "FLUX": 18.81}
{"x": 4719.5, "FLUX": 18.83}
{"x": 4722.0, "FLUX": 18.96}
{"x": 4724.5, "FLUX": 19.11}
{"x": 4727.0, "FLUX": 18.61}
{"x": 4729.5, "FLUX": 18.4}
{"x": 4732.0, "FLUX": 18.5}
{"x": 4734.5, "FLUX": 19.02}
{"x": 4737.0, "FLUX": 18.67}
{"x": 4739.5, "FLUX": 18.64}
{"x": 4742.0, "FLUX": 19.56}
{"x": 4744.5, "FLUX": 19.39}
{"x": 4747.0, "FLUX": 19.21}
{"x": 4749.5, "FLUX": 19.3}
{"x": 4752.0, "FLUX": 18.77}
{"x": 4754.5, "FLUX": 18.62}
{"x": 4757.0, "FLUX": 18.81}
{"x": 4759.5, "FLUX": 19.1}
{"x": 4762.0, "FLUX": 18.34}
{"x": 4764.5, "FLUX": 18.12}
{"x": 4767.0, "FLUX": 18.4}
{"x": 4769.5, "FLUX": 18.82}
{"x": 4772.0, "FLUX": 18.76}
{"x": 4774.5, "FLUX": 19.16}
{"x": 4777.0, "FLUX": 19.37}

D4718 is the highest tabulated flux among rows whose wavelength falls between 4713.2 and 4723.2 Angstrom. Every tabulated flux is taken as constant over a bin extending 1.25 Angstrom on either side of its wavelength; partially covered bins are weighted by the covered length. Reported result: 18.96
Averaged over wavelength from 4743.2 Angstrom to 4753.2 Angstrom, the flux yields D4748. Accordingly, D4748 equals 19.2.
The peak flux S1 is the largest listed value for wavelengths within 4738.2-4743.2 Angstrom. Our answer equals 19.56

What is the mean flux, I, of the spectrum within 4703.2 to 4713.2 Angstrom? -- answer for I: 18.5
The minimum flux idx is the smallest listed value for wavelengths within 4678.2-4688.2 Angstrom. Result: 18.63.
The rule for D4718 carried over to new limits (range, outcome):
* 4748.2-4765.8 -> 19.3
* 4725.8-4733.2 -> 18.61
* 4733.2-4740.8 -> 19.02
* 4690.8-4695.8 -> 19.54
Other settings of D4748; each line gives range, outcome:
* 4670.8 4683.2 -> 18.8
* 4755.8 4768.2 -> 18.6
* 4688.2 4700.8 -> 19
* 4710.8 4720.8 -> 18.8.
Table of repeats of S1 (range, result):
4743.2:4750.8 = 19.39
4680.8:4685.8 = 19.5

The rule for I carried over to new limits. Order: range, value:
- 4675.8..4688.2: 19.1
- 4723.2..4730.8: 18.7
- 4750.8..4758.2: 18.7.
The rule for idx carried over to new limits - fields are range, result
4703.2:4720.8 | 17.99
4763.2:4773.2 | 18.12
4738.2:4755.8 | 18.62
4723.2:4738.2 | 18.4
